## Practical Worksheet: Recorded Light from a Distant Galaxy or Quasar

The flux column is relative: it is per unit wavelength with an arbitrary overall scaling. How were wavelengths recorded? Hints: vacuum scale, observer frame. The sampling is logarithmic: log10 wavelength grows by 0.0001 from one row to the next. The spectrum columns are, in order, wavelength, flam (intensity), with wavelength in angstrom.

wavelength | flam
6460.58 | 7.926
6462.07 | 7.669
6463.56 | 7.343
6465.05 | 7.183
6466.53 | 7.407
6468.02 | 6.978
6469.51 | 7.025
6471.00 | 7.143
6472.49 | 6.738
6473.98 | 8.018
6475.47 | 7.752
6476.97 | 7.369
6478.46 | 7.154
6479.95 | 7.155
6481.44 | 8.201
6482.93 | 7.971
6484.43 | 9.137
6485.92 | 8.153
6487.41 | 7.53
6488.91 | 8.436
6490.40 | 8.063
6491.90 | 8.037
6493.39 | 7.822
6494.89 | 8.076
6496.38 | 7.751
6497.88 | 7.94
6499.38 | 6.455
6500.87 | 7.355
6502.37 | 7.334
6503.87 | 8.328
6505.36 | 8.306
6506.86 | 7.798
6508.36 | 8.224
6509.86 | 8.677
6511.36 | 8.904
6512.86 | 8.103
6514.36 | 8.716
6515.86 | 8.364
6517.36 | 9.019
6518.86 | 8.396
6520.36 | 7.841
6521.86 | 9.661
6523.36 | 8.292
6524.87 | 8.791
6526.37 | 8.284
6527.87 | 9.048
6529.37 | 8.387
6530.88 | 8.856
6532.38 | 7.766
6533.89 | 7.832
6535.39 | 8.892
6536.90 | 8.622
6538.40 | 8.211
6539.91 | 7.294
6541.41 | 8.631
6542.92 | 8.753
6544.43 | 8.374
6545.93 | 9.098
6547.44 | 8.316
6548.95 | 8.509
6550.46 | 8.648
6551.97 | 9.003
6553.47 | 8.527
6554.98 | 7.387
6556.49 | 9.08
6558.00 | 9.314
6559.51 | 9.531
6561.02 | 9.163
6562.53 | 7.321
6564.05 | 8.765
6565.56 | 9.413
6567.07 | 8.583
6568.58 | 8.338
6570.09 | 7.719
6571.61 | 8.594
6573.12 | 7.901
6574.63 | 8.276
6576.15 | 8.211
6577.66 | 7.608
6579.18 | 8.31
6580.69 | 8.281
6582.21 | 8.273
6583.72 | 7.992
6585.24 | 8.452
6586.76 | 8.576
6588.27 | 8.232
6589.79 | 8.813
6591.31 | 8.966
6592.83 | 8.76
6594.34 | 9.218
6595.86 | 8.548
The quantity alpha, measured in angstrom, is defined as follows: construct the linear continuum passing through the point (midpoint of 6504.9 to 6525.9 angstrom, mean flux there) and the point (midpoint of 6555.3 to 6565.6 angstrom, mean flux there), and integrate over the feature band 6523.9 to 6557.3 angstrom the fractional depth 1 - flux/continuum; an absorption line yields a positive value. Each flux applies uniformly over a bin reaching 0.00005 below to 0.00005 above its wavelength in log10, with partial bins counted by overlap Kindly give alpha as 0.9 angstrom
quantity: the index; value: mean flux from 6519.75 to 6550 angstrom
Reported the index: 8.48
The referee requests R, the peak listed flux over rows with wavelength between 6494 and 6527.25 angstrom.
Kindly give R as 9.661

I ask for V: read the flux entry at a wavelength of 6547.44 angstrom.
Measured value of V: 8.316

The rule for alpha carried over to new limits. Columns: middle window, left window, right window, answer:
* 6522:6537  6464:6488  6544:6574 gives -0.6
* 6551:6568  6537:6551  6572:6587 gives -0.8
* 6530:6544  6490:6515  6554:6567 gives 0.2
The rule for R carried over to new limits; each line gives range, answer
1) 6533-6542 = 8.892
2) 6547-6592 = 9.531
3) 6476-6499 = 9.137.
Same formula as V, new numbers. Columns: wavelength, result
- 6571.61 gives 8.594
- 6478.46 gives 7.154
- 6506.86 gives 7.798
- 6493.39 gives 7.822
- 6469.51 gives 7.025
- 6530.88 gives 8.856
